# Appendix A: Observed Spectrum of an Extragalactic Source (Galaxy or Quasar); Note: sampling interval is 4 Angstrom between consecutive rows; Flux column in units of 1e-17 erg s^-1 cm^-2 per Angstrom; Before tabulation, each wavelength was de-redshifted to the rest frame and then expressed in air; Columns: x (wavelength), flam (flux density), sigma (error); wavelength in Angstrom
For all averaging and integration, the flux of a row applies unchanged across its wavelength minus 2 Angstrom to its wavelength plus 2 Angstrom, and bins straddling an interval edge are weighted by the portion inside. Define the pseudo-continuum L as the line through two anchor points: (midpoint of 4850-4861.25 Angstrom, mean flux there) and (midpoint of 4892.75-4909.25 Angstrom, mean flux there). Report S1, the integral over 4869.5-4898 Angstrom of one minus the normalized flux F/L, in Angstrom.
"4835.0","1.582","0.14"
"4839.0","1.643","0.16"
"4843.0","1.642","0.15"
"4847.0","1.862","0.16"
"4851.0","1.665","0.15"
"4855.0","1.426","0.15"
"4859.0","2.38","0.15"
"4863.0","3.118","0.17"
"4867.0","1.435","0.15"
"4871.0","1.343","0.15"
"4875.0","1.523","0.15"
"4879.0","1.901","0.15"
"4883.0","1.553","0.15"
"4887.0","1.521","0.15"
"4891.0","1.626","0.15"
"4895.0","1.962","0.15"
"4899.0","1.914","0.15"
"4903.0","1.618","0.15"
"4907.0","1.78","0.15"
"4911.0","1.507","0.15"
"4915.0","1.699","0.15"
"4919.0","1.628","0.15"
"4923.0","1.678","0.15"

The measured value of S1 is 2.9 Angstrom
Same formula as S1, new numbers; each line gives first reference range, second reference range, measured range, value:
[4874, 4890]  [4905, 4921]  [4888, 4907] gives -1.4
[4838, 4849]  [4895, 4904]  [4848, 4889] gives -0.5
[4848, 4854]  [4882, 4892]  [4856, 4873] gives -4.3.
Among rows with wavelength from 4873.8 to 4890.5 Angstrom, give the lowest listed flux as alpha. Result 1.521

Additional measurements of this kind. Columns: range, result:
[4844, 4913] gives 1.343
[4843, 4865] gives 1.426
